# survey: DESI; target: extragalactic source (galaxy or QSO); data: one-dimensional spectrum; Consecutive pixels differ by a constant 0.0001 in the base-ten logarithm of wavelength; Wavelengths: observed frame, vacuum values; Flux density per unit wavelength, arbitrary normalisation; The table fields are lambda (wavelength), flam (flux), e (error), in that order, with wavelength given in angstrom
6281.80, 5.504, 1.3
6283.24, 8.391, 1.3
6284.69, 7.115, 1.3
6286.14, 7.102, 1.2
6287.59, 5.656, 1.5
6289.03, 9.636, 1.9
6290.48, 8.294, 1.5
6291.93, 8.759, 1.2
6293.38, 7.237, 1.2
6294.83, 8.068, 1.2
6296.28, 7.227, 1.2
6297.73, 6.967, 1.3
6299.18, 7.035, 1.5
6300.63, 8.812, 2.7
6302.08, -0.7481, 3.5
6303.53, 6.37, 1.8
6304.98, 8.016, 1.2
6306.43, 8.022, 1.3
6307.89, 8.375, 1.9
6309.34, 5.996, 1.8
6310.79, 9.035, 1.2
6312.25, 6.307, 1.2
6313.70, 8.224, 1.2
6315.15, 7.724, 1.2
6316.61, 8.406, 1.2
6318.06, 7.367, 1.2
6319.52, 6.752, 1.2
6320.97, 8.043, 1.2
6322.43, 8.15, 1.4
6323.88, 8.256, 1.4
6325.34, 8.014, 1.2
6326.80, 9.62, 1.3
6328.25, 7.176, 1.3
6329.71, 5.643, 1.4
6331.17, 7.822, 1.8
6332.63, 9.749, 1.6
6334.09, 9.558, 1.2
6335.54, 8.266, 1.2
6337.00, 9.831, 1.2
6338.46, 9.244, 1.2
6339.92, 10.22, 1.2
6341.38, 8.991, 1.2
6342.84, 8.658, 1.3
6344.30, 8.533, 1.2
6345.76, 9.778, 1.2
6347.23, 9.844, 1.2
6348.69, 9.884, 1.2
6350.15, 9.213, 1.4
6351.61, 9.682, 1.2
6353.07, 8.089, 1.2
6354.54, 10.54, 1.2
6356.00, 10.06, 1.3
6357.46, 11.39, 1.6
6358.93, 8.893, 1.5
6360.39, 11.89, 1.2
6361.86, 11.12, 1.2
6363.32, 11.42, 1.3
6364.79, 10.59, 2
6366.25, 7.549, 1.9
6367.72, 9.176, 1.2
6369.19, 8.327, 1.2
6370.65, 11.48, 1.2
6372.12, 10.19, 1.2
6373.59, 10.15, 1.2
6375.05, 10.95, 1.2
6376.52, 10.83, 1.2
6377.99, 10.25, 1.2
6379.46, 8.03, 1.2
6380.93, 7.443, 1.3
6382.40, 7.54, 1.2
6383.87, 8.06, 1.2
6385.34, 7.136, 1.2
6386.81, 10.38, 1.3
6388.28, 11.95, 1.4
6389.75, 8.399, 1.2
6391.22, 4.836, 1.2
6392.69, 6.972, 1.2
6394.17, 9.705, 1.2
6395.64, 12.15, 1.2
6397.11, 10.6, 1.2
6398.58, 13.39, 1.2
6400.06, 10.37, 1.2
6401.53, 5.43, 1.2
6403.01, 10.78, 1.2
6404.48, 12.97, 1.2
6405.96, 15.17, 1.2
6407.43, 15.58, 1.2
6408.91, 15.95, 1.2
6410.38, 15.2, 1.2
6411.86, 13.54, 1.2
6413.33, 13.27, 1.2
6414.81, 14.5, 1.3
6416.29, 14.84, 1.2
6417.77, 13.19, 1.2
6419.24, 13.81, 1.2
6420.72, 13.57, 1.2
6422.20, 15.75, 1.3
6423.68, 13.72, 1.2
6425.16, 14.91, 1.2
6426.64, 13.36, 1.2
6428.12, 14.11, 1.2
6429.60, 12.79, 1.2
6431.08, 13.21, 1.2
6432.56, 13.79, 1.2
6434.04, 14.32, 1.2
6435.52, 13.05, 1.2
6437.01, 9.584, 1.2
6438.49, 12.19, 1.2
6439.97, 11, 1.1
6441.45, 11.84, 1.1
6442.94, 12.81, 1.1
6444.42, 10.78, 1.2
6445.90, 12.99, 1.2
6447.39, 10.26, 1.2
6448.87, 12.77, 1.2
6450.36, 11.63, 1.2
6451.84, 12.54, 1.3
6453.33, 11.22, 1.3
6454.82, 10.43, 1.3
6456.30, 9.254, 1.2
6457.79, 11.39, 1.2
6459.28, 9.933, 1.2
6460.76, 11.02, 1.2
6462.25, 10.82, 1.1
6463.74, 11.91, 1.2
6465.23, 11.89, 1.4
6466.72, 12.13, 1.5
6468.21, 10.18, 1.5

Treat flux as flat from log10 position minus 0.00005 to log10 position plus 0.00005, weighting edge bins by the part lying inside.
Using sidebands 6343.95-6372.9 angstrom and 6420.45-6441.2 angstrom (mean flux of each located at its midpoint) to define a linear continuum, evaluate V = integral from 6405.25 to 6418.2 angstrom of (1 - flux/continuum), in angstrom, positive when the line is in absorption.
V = -2.4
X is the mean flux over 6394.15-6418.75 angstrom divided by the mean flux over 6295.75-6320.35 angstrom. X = 1.8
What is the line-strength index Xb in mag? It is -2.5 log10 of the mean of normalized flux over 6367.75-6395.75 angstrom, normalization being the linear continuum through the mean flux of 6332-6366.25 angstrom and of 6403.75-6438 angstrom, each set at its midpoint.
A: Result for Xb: 0.26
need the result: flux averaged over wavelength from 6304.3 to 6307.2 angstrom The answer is 8.01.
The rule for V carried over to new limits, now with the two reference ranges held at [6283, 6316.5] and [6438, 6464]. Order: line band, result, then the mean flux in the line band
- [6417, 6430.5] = -4.17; 13.9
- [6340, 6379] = -4.37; 9.9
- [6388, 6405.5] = 0.15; 9.82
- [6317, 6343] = -0.93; 8.41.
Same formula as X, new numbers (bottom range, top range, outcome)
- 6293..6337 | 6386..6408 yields 1.39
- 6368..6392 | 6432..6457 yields 1.29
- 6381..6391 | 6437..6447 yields 1.36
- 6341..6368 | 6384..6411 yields 1.11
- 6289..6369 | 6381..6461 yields 1.39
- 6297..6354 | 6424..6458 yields 1.51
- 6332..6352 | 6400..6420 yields 1.42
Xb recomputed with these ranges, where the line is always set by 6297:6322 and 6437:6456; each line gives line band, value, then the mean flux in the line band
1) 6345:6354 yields -0.124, 9.43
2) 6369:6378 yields -0.138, 10.4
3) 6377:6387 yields 0.135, 8.36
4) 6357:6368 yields -0.164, 10.3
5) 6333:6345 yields -0.141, 9.19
